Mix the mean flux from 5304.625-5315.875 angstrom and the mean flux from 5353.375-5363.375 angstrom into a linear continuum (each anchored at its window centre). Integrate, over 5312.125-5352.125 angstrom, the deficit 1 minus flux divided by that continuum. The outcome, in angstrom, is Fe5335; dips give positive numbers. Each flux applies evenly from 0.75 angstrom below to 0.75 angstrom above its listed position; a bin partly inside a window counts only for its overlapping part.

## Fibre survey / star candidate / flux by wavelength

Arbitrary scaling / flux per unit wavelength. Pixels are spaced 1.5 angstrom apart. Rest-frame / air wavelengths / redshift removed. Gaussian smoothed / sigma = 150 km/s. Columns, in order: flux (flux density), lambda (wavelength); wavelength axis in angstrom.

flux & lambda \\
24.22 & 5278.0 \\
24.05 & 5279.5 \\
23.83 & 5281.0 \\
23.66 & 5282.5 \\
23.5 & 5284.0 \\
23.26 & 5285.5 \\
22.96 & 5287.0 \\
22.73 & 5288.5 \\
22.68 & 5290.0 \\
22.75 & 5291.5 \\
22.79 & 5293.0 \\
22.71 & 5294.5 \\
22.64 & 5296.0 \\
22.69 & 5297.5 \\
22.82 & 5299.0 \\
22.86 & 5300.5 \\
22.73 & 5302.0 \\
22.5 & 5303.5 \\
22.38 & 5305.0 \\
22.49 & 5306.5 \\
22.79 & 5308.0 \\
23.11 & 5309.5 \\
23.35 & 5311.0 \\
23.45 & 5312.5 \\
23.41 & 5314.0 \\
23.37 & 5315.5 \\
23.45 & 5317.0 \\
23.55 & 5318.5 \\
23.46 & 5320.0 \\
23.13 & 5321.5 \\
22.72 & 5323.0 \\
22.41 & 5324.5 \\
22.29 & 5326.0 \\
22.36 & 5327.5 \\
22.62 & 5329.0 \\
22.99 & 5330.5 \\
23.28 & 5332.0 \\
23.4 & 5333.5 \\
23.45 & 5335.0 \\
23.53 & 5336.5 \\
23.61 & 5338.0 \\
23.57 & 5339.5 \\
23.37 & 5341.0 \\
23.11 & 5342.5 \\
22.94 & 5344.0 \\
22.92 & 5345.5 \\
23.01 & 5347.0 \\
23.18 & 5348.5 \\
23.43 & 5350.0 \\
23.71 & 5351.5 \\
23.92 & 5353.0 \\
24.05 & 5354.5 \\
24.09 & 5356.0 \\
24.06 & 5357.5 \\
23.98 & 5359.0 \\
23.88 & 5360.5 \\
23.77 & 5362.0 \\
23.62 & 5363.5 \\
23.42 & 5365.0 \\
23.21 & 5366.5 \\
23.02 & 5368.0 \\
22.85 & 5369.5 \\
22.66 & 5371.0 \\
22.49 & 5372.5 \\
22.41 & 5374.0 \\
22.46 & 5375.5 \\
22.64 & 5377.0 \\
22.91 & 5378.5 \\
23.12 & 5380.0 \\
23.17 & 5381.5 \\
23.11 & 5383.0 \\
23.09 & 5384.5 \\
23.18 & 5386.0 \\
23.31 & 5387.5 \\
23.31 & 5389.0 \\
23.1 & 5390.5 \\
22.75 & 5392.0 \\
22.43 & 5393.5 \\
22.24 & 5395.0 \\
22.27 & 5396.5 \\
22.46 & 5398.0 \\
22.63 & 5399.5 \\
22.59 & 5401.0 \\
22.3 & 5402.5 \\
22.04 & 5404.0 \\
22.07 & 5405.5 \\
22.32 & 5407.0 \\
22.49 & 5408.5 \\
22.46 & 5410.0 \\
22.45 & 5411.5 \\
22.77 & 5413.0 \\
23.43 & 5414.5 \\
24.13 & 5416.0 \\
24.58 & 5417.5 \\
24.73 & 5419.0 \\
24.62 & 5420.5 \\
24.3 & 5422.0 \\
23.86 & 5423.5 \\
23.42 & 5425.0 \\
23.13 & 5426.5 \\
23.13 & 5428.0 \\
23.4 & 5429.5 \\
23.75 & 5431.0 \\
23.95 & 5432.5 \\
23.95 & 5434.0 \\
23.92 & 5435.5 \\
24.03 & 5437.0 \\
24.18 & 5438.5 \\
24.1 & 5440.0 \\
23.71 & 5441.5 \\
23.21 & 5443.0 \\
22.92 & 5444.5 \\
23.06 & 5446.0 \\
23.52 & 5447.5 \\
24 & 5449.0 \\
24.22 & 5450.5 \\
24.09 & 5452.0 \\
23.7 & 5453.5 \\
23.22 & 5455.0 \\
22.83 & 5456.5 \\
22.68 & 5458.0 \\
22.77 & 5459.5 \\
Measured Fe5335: 0.5 angstrom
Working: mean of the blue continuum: 23.1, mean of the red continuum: 23.9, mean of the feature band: 23.2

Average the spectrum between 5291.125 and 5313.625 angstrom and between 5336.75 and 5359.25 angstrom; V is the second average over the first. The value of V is 1.03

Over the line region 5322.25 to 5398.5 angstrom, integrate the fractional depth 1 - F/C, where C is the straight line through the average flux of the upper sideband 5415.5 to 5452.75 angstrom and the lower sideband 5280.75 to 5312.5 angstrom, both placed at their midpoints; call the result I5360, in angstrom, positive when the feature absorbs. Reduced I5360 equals 0.7 angstrom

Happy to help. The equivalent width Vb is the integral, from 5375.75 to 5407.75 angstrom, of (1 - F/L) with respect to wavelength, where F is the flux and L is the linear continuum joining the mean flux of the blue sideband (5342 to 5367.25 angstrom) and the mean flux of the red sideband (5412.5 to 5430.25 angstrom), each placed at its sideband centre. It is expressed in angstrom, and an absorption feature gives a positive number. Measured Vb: 1.3 angstrom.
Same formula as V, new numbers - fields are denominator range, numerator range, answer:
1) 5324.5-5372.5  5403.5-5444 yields 1.01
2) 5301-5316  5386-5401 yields 0.99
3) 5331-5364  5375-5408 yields 0.96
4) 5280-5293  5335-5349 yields 1.00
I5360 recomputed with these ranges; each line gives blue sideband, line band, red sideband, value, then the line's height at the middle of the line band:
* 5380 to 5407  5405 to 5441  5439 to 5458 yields -0.6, 23.1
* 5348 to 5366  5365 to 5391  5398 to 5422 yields 0.6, 23.5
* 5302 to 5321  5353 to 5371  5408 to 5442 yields -0.2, 23.4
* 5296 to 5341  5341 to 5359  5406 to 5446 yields -0.3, 23.2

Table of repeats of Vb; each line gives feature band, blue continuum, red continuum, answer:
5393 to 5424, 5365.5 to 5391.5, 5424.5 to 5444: 0.45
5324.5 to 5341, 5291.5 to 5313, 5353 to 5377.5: -0.03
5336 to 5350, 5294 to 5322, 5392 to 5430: -0.15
